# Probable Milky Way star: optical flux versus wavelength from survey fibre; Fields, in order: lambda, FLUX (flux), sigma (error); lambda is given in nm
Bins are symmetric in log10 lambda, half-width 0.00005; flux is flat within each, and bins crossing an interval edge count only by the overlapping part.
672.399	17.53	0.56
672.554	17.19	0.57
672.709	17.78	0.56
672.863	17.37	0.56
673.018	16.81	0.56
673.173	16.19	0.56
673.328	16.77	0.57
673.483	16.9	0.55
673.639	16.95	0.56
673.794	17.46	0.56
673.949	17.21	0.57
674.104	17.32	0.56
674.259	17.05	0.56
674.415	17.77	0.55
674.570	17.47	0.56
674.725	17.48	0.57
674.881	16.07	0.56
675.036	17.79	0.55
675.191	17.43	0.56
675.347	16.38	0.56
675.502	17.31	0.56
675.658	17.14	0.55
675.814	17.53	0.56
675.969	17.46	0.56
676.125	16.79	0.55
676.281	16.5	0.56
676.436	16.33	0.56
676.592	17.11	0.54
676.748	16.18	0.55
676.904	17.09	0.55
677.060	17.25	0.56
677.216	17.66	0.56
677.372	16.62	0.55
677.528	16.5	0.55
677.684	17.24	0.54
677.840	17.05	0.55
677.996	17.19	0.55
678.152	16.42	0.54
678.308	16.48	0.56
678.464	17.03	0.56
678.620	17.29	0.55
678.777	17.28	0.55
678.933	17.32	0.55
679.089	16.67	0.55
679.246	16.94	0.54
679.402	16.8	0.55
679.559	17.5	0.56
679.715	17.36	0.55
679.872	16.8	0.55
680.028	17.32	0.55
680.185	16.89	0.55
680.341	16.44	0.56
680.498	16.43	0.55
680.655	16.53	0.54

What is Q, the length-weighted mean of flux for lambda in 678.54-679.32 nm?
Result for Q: 17.1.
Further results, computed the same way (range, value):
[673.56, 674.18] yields 17.2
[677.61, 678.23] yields 17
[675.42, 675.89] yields 17.3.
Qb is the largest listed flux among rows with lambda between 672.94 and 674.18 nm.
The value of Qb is 17.46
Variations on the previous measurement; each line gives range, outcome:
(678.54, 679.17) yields 17.32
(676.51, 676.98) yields 17.11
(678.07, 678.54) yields 17.03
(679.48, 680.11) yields 17.5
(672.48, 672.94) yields 17.78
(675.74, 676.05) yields 17.53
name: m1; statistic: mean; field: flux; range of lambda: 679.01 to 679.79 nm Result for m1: 17.1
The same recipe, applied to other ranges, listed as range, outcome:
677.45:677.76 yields 16.9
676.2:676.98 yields 16.6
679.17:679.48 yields 16.9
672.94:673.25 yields 16.5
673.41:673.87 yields 17.1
